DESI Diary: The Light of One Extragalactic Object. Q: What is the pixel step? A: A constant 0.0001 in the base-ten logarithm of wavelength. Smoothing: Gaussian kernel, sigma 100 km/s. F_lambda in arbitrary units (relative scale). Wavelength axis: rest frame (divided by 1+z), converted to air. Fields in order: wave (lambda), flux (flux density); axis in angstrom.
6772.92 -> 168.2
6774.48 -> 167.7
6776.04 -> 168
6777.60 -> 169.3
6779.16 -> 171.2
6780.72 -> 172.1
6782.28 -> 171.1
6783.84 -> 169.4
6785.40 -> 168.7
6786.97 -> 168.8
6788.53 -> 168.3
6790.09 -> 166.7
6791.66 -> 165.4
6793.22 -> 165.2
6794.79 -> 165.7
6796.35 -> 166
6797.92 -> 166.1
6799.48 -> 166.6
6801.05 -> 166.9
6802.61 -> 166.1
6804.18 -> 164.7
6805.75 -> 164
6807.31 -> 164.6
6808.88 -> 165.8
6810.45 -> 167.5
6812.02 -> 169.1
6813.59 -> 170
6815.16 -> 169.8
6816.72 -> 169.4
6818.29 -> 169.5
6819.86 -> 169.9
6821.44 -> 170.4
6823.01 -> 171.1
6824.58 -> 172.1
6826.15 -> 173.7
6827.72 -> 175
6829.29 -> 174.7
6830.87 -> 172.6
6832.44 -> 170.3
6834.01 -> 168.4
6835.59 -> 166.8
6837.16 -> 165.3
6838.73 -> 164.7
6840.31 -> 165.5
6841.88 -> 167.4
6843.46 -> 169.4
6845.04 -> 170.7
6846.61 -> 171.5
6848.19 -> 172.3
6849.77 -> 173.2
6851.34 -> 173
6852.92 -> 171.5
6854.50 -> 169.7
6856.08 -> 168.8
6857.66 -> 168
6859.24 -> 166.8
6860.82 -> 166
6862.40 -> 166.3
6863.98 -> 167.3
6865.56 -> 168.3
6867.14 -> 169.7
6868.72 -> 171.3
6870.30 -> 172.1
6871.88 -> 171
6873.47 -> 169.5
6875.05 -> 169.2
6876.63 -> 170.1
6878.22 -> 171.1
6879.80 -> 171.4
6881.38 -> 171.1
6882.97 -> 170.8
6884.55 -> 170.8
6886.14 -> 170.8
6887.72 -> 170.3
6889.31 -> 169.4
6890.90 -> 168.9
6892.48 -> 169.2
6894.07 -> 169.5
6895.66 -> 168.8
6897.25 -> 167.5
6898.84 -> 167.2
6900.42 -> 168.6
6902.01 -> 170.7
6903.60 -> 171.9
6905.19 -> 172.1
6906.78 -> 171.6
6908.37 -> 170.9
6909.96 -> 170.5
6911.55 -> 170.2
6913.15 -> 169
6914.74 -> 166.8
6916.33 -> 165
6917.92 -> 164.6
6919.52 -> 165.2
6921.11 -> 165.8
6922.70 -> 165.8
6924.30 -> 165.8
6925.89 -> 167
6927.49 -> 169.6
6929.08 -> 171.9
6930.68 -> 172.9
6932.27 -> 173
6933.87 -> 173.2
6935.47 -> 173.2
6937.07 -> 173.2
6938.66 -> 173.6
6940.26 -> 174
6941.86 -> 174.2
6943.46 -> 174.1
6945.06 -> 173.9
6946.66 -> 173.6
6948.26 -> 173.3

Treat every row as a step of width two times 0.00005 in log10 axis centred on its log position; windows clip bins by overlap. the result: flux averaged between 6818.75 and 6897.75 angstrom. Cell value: 170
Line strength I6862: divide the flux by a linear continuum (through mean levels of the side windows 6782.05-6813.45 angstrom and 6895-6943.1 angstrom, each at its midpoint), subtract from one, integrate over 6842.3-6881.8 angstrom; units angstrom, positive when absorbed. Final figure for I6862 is -0.4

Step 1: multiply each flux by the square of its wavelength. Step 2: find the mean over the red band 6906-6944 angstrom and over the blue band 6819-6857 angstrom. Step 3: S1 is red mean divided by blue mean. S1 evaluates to 1.0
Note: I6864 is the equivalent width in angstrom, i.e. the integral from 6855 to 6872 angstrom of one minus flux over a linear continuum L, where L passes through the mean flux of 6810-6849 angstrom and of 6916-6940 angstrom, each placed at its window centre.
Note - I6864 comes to 0.11 angstrom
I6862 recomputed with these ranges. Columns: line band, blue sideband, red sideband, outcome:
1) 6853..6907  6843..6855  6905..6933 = 0.2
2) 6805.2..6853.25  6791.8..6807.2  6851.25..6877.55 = -0.7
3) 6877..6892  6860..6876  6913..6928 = -0.2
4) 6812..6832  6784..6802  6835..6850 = -0.4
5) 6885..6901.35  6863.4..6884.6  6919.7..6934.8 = 0.1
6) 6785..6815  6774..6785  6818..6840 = 0.6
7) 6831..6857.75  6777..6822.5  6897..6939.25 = -0.1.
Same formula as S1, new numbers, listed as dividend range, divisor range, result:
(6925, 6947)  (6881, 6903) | 1.03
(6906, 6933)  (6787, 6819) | 1.04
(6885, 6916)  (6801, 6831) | 1.03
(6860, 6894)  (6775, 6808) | 1.04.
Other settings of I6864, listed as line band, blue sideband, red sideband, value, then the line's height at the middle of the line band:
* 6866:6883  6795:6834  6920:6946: -0.05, 170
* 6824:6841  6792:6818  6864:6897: -0.20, 168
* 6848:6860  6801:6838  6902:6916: -0.06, 170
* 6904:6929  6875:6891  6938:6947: 0.60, 172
